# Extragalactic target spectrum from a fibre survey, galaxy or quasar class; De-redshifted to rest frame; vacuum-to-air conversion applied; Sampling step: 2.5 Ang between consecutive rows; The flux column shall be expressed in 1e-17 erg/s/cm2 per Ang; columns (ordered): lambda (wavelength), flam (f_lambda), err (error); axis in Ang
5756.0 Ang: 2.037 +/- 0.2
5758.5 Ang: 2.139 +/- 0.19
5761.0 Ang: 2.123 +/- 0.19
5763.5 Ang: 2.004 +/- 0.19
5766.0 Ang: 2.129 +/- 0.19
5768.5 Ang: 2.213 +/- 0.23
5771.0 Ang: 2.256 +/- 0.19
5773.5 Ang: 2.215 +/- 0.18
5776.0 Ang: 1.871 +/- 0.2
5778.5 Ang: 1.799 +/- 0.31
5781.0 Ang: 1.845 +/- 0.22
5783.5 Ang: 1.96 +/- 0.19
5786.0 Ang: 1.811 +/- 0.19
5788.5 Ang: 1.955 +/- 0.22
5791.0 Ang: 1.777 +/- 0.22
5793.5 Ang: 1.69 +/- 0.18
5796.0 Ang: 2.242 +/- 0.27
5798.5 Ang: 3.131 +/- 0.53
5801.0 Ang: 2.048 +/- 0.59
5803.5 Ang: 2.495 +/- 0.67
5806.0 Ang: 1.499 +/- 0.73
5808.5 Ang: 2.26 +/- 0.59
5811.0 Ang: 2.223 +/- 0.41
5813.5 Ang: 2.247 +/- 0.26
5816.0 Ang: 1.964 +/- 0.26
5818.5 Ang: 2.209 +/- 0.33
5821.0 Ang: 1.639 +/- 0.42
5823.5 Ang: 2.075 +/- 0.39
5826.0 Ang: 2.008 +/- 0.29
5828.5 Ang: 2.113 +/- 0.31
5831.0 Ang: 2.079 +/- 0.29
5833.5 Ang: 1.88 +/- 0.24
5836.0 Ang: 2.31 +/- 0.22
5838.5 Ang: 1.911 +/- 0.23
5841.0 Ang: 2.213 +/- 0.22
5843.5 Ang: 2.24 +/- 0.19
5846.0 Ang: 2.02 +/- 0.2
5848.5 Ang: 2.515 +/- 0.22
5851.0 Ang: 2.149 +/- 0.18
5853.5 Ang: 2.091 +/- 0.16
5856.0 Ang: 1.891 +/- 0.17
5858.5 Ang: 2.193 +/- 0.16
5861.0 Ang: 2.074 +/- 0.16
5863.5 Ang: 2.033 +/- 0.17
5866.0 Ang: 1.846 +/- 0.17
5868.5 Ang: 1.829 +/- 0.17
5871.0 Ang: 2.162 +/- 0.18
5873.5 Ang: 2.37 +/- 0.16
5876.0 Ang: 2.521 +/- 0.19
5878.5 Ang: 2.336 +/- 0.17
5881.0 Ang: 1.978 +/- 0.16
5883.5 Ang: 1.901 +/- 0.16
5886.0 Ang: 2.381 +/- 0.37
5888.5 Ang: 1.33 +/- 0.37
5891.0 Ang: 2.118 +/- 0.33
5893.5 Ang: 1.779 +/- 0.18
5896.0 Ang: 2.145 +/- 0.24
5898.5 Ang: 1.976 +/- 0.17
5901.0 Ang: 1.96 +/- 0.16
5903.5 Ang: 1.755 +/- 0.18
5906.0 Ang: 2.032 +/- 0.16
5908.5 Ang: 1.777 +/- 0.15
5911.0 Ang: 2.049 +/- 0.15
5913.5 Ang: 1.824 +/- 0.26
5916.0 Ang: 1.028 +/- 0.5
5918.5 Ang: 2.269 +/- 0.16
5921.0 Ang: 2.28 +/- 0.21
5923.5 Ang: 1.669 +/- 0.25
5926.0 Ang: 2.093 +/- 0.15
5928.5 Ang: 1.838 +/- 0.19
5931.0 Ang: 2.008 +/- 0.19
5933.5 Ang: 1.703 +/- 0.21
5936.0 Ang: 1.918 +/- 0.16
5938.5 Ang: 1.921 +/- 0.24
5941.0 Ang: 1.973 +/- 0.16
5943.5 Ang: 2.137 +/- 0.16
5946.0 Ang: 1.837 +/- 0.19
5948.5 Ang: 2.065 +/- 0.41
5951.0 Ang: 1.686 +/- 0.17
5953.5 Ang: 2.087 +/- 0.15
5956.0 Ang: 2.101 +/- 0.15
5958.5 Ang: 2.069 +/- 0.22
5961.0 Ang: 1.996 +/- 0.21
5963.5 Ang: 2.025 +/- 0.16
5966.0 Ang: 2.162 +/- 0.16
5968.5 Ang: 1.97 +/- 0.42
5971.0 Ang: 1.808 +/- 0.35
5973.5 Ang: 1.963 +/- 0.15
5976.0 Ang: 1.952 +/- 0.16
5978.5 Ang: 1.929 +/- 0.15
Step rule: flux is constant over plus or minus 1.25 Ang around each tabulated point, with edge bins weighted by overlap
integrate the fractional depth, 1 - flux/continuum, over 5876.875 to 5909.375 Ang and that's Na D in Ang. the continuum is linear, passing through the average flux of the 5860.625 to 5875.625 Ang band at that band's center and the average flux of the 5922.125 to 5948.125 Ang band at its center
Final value 0.8 Ang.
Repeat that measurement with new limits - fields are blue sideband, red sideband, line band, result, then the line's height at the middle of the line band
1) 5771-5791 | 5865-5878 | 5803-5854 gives -1.1 Ang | 2.05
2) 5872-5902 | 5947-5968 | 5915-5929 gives 1.1 Ang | 2.04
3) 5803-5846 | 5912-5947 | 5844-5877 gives -2.0 Ang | 2.01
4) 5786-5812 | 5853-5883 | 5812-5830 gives 0.6 Ang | 2.11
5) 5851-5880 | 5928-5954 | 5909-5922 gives 0.7 Ang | 1.99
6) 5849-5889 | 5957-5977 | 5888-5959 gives 4.2 Ang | 2.04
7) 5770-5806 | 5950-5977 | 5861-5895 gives -0.4 Ang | 2.02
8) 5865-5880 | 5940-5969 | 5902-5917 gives 2.5 Ang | 2.1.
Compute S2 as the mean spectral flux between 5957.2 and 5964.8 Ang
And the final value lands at 2.03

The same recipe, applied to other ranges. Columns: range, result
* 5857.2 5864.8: 2.1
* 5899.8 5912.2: 1.91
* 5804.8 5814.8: 2.06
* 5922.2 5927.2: 1.88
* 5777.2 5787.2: 1.85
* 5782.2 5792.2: 1.88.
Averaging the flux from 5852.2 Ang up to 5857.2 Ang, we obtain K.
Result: 1.99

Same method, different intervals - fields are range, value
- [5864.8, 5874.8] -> 2.06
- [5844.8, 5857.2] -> 2.13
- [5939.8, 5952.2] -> 1.94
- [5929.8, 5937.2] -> 1.88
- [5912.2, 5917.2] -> 1.44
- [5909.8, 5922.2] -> 1.89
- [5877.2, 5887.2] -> 2.15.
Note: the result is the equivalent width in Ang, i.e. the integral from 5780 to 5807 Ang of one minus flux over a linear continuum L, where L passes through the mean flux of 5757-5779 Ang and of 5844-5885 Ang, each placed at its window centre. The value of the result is 0.7 Ang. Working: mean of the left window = 2.09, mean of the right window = 2.12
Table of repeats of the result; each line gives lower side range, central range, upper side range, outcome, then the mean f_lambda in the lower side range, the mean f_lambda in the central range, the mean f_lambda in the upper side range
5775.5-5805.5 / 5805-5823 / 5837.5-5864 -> 0.5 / 2.04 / 2.02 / 2.13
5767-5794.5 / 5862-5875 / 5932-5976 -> -0.7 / 1.95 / 2.06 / 1.97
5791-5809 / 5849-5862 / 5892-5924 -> -0.5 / 2.16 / 2.1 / 1.89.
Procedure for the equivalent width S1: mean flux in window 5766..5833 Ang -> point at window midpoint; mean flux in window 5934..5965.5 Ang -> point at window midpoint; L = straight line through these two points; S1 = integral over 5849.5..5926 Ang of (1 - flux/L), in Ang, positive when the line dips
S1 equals 0.78 Ang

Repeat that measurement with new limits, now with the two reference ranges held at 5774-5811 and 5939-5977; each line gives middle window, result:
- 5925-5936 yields 0.5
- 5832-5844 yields -0.5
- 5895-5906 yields 0.2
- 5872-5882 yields -1.5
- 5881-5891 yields 0.5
